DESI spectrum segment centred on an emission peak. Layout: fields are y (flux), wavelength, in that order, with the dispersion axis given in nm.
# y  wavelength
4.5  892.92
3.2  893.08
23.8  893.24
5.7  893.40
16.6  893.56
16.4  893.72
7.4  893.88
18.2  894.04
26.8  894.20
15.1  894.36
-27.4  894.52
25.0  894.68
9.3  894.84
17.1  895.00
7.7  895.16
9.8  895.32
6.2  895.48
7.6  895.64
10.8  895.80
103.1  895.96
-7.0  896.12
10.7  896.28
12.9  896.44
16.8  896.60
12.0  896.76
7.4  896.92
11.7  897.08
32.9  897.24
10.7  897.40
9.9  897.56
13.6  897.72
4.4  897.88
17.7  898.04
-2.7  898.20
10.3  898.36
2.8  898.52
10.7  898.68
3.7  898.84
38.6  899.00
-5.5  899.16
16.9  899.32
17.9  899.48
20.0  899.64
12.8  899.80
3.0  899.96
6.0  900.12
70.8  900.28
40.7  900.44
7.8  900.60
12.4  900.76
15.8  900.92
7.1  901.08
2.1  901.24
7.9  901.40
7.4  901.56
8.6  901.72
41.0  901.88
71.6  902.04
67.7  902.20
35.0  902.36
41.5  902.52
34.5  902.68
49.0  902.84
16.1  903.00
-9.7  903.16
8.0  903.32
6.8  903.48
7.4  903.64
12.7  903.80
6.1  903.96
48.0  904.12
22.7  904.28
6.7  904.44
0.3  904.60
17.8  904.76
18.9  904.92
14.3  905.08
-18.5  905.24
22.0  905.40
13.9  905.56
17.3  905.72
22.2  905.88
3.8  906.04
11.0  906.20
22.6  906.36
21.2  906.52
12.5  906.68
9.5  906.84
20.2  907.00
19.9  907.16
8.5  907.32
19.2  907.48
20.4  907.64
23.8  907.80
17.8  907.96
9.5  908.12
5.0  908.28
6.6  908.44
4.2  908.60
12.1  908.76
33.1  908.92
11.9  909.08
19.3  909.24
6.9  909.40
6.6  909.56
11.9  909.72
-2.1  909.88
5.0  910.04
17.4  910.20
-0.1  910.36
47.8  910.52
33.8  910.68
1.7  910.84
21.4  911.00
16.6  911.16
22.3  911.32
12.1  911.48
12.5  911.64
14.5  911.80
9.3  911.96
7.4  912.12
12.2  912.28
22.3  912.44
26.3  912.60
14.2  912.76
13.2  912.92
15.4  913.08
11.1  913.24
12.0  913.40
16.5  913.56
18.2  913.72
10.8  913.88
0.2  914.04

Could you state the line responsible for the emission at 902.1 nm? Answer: Hbeta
